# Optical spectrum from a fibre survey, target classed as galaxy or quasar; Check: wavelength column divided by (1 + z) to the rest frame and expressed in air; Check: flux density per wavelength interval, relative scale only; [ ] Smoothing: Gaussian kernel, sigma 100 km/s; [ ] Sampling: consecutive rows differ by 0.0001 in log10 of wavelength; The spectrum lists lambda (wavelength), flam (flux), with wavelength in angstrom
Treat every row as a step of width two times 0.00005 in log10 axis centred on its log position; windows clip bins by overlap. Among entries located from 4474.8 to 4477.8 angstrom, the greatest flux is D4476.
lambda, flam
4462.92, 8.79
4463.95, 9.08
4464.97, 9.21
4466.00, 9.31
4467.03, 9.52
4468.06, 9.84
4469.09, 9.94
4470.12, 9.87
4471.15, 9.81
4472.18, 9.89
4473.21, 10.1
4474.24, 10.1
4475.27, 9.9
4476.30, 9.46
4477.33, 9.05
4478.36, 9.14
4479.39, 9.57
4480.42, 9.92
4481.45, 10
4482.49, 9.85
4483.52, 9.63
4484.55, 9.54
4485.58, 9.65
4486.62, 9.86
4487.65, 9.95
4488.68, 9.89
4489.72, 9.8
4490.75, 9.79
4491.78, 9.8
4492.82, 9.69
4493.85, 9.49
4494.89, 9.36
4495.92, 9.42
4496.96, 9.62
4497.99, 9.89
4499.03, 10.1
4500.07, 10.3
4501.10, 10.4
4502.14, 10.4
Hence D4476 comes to 9.9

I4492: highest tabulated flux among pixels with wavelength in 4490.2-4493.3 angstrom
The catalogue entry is 9.8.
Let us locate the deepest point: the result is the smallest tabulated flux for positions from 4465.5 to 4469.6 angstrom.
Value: 9.31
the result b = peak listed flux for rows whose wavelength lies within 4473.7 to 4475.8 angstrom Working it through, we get 10.1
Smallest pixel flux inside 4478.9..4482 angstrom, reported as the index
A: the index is 9.57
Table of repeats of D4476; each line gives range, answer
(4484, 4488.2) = 9.95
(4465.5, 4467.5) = 9.52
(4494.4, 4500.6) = 10.3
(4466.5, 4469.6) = 9.94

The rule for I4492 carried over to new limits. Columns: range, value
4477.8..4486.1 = 10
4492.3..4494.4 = 9.69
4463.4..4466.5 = 9.31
